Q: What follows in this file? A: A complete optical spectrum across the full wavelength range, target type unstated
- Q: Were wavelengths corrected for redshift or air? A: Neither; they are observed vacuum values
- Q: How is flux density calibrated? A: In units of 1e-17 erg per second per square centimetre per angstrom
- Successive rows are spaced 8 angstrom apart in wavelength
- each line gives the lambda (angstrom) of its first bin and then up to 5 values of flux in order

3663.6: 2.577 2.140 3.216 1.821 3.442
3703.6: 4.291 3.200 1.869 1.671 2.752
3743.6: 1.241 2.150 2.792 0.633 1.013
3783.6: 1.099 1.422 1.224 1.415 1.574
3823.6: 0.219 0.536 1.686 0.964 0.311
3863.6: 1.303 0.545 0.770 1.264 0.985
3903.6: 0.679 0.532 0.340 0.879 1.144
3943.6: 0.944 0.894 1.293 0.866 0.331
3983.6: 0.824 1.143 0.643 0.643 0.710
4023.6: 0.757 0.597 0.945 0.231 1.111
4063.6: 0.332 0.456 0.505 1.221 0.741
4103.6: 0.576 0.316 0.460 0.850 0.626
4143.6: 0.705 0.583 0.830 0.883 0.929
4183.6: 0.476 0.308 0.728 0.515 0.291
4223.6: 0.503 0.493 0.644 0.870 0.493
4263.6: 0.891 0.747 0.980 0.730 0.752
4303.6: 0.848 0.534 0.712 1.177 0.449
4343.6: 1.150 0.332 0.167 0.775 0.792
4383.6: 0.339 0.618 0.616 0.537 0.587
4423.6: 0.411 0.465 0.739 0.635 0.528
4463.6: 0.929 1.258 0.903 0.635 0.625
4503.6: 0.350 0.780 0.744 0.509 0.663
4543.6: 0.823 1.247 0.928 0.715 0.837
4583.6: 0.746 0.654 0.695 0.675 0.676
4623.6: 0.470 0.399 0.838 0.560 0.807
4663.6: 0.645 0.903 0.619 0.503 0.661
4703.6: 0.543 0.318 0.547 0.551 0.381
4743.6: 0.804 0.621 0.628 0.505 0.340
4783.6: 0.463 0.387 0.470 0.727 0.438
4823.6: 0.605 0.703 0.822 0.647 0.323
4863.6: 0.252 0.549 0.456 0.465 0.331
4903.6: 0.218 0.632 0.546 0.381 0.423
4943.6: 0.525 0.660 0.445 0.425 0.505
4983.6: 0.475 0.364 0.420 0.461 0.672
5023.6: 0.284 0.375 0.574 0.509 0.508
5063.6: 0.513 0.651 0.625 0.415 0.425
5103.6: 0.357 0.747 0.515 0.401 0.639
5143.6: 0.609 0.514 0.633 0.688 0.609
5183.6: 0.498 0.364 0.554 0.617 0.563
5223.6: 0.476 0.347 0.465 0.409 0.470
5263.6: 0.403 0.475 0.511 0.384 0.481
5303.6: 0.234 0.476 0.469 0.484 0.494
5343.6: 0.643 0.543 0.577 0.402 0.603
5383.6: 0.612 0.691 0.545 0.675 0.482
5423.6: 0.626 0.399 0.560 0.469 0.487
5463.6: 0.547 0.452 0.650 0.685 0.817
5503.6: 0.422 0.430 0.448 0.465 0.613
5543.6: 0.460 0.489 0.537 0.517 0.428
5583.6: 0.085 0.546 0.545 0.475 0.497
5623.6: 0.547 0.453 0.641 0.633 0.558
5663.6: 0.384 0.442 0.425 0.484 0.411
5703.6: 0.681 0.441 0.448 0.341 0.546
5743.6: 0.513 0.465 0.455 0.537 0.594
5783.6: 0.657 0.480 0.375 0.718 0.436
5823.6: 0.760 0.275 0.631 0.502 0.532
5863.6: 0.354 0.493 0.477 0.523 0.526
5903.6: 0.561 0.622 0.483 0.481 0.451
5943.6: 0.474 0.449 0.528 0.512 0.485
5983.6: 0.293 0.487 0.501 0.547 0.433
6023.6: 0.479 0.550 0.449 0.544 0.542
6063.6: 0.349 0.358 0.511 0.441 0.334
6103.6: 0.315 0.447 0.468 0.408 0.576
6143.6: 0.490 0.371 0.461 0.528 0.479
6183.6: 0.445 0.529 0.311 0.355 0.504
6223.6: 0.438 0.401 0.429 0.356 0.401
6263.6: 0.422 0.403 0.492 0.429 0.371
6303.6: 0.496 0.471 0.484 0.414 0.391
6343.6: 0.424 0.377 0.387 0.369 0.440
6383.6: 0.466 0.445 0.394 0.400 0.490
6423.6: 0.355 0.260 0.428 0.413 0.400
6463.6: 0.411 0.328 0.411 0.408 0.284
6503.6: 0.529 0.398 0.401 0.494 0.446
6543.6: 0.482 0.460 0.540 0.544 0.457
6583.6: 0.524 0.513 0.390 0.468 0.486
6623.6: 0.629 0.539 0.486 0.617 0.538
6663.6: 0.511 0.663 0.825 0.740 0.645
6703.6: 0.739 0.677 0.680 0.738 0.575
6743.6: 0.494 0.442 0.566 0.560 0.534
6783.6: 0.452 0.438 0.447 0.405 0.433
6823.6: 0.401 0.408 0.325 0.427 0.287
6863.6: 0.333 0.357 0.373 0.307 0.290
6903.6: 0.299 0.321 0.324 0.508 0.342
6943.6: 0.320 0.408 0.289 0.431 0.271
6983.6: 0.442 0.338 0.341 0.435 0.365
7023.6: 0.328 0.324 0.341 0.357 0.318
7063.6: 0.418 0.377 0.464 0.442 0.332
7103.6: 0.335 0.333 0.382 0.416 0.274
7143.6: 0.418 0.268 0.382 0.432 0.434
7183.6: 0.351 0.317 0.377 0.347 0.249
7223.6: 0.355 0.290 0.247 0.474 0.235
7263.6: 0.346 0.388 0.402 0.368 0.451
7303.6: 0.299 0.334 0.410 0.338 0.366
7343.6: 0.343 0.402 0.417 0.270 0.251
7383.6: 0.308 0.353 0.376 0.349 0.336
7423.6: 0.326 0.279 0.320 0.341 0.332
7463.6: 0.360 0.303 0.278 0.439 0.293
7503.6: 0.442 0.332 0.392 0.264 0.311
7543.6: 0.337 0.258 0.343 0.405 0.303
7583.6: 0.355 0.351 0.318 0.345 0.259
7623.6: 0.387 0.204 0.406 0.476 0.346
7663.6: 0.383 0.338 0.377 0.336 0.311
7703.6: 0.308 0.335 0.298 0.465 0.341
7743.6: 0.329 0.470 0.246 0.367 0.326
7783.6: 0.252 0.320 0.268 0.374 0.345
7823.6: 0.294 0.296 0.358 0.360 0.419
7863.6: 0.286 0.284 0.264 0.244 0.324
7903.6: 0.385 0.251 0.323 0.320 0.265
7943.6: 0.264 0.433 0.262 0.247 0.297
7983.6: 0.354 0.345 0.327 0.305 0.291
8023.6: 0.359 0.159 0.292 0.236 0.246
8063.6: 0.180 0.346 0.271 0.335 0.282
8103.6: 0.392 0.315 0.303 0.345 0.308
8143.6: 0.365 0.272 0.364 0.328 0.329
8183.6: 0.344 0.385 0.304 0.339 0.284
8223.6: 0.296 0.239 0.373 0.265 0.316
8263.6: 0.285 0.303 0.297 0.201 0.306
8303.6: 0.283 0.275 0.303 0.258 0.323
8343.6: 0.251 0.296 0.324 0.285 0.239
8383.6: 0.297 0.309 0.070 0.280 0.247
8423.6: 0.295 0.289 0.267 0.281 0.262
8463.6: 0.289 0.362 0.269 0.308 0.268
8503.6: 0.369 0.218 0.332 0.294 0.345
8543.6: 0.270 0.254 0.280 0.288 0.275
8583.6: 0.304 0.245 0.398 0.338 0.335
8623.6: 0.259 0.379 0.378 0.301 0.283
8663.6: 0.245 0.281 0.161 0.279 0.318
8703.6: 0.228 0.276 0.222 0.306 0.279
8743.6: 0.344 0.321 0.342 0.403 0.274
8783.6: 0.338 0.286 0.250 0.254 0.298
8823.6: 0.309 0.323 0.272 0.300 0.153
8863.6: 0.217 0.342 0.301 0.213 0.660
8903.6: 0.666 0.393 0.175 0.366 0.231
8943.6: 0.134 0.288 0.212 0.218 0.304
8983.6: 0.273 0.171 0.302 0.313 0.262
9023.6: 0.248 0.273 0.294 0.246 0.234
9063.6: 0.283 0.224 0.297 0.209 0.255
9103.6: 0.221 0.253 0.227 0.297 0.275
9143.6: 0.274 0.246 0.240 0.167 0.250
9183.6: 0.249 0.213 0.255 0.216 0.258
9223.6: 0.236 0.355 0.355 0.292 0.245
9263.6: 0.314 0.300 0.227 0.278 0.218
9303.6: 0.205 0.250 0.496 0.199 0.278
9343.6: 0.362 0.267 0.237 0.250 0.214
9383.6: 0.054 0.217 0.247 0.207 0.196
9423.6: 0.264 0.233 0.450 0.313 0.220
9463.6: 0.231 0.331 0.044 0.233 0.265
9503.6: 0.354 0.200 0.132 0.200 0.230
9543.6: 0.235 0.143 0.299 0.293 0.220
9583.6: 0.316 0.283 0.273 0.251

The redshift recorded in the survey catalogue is 1.39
